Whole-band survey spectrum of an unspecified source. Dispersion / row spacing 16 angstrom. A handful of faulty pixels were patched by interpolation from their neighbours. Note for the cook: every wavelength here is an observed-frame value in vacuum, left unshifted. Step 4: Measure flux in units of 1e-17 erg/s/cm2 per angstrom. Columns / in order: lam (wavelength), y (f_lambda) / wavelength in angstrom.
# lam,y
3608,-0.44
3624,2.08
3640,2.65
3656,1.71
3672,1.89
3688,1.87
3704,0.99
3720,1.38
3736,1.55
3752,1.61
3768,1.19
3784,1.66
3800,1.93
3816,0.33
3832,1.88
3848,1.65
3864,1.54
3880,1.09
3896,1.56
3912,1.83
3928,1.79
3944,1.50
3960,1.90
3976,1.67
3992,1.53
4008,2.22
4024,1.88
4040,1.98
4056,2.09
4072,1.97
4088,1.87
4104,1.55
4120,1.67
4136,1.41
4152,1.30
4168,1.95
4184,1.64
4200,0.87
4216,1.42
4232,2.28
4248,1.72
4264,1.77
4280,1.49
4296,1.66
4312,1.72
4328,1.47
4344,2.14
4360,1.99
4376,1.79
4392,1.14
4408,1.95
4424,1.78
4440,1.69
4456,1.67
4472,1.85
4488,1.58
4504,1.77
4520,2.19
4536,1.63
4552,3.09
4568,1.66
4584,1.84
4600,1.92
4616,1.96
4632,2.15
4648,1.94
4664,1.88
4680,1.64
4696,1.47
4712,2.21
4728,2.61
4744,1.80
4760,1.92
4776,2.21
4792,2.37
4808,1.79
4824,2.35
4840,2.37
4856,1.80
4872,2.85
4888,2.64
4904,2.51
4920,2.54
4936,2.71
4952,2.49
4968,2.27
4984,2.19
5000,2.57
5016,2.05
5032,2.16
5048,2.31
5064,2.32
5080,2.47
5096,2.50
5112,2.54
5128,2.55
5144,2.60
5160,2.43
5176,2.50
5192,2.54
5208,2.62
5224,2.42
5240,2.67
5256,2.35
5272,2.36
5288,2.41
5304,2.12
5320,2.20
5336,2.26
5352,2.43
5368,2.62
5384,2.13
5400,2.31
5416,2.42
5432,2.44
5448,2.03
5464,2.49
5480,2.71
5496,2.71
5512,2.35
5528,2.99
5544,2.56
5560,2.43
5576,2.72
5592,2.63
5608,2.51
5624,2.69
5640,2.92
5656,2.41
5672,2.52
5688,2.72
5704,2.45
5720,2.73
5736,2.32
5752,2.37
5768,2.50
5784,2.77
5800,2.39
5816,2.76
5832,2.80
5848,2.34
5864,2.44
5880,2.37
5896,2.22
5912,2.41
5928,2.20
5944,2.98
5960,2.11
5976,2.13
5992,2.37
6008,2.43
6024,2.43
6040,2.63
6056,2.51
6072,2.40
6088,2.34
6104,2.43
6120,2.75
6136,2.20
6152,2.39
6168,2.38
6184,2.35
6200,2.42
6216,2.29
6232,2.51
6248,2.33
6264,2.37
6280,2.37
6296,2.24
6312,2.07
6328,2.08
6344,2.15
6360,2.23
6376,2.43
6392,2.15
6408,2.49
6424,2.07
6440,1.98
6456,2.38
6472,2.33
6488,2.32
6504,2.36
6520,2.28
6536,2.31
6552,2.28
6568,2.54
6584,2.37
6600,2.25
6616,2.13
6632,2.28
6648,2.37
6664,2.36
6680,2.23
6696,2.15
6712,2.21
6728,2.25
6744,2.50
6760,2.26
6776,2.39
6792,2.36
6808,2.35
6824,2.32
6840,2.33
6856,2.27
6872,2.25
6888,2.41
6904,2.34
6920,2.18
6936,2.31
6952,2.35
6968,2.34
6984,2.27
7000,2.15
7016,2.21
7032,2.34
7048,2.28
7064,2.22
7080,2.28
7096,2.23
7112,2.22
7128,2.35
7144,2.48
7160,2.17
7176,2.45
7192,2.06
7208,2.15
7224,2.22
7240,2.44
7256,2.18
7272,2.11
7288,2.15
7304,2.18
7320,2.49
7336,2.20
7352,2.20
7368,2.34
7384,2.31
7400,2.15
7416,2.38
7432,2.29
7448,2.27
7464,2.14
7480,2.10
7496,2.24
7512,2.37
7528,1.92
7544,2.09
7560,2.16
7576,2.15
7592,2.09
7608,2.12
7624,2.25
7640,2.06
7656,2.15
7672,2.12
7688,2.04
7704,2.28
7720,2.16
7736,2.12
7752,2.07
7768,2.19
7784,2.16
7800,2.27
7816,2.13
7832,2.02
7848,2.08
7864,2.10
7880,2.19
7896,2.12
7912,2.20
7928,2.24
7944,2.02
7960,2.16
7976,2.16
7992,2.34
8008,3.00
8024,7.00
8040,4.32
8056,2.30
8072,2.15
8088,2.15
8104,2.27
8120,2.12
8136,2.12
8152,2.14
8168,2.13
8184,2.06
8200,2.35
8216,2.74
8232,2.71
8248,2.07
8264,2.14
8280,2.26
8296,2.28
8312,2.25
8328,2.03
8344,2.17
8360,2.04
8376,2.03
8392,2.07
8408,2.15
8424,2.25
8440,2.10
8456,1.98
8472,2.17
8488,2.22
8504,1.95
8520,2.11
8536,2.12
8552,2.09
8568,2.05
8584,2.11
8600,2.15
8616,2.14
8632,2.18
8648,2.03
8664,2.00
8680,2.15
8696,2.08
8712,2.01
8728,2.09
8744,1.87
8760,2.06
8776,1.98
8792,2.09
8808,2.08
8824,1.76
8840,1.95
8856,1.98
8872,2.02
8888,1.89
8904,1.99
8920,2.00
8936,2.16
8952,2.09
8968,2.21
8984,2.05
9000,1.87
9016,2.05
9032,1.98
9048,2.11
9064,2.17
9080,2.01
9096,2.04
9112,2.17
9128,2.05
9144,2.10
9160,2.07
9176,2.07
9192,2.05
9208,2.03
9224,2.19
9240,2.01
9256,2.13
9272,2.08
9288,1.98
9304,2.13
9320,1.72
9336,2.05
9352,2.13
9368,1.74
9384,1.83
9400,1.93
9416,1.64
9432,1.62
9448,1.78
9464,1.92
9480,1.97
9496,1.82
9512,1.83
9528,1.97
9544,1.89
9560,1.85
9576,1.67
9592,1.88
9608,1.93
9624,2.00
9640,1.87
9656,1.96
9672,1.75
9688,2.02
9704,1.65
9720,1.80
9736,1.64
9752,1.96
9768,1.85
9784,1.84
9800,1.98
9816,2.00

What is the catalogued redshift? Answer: 0.22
